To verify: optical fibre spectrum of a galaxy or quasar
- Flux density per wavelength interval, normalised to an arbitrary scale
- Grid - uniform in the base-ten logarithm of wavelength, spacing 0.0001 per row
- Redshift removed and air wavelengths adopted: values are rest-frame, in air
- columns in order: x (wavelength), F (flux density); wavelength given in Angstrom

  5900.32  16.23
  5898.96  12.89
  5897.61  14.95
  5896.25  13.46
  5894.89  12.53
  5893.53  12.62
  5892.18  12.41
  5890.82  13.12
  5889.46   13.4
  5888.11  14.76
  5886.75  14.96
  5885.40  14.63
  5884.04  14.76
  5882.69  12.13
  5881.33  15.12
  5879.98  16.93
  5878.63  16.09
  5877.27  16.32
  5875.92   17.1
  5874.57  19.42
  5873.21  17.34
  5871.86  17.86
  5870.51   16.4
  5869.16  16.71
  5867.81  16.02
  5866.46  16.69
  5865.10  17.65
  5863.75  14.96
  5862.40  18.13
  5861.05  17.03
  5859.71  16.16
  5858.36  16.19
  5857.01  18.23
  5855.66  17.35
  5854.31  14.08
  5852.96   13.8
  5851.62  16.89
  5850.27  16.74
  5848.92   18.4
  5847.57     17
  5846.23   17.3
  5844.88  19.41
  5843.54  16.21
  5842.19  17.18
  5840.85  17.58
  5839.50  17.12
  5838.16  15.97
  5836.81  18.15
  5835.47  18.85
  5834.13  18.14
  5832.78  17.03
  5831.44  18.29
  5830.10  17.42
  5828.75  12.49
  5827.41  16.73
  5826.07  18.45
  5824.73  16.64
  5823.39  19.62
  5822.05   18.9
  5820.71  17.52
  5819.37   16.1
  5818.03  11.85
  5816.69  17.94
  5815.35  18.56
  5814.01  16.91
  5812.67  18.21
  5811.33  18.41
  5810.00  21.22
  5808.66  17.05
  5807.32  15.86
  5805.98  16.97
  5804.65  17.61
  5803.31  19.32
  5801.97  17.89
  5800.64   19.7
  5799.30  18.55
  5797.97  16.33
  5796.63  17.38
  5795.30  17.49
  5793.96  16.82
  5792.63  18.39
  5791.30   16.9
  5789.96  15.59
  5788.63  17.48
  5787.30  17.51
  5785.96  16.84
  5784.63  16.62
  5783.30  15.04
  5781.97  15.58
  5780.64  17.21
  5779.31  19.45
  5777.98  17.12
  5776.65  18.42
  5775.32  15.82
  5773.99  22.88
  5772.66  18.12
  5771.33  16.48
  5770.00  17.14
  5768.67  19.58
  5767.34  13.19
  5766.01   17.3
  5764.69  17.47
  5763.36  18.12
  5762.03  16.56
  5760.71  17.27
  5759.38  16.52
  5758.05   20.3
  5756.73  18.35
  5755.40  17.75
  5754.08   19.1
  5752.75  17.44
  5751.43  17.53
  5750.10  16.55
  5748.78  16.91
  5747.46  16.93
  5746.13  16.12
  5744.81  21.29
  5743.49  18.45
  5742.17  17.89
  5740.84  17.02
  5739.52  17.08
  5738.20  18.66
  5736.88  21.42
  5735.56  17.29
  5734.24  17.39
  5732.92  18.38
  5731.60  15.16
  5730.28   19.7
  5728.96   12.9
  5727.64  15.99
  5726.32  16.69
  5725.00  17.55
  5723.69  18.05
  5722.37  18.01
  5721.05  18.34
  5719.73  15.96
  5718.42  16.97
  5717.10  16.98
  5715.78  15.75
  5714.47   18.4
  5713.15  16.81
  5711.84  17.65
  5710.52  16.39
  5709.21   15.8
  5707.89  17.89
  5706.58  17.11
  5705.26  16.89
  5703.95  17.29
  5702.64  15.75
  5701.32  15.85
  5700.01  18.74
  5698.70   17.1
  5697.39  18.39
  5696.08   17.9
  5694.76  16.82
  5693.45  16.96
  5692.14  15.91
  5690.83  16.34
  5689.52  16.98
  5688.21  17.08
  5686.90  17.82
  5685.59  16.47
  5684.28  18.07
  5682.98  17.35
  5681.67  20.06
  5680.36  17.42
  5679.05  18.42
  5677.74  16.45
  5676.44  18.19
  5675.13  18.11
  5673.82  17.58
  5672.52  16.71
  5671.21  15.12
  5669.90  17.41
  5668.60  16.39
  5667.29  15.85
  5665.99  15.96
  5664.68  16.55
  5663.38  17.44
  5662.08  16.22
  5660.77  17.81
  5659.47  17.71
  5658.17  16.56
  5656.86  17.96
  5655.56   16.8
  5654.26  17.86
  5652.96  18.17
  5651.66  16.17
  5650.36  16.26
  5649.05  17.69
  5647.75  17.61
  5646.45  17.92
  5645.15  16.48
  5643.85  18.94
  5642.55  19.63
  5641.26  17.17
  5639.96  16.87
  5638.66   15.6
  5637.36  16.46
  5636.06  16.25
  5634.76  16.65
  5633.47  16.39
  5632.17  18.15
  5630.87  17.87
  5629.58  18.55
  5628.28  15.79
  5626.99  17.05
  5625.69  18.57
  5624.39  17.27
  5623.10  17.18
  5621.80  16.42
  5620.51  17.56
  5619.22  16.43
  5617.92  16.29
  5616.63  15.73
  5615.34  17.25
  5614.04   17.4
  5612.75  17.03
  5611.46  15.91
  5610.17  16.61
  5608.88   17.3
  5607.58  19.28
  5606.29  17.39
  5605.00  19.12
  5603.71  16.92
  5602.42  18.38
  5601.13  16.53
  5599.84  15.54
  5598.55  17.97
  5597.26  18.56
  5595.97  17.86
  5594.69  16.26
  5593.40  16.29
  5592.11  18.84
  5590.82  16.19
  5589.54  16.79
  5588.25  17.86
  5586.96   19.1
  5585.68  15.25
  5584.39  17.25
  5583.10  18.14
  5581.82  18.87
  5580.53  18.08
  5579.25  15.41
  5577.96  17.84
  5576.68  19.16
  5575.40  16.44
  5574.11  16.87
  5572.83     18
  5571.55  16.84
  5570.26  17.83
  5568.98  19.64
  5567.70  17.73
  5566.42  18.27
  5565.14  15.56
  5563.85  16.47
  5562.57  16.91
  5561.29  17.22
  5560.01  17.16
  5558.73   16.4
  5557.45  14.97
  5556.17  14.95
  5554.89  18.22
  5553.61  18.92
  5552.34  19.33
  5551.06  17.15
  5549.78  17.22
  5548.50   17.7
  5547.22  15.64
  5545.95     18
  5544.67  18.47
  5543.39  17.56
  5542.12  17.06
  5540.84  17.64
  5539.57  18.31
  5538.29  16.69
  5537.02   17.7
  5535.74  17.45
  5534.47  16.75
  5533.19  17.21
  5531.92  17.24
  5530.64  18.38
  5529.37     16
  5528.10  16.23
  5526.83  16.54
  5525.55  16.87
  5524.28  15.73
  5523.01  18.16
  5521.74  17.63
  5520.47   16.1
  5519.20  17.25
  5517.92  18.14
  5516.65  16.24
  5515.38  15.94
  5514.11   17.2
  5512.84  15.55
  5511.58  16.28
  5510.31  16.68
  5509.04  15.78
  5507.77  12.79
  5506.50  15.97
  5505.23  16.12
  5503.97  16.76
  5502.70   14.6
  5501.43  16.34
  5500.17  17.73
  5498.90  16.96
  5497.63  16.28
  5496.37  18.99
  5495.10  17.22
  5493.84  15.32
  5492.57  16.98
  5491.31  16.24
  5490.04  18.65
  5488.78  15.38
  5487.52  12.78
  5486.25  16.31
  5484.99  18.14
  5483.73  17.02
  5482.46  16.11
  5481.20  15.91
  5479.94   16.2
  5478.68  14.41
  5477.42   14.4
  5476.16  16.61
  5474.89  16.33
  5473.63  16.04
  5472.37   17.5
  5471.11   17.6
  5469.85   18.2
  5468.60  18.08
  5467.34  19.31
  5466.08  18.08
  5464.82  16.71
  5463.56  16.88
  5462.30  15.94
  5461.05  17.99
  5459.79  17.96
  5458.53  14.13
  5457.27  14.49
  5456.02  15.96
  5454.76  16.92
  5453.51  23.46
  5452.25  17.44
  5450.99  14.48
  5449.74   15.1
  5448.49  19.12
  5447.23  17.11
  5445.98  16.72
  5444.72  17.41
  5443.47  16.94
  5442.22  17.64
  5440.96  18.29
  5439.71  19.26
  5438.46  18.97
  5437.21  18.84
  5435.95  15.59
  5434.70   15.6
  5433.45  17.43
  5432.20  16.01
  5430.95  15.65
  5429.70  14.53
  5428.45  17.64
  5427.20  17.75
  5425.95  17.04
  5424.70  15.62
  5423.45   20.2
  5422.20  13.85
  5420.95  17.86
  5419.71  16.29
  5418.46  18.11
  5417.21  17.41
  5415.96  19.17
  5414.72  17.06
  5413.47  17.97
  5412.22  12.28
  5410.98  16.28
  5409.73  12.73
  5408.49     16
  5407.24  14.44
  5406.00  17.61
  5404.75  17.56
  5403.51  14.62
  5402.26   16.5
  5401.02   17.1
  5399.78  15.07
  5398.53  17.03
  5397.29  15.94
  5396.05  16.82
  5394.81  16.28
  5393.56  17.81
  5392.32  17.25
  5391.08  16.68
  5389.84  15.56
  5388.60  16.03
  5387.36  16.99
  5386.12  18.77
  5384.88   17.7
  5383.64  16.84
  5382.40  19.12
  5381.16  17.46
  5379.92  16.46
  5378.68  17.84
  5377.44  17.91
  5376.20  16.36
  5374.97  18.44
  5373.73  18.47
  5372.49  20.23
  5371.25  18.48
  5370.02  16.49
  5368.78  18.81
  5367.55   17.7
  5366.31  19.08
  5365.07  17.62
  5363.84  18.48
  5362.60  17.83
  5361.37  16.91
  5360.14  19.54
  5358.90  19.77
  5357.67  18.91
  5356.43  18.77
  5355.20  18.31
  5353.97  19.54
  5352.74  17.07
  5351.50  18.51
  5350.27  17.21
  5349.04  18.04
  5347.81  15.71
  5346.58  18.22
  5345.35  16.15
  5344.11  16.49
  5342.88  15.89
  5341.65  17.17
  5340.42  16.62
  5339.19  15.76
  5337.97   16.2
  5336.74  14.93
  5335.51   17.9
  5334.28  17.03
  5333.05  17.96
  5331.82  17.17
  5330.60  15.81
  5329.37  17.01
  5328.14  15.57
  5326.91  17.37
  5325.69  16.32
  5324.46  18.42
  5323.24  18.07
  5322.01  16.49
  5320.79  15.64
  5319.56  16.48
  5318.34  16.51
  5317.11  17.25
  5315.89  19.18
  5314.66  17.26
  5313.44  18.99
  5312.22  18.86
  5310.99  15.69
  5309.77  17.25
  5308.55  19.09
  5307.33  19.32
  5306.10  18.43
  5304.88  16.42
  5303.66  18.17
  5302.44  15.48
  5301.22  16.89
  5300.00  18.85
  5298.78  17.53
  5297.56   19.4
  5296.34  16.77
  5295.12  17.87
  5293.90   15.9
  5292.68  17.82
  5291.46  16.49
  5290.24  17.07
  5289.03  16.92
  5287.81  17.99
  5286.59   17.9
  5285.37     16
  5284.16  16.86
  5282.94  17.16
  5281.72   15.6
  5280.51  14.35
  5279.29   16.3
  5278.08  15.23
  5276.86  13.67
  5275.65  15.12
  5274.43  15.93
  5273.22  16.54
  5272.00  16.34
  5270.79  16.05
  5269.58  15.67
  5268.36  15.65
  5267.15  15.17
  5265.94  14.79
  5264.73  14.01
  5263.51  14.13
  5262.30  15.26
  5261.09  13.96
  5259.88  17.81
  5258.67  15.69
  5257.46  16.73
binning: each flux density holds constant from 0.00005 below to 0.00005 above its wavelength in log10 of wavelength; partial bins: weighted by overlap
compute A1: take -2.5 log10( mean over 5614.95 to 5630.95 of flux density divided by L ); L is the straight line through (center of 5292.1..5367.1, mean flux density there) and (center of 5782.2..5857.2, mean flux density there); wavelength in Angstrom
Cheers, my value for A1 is 0.02 mag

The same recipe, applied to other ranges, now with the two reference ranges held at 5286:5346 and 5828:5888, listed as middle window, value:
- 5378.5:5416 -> 0.035 mag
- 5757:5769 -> -0.040 mag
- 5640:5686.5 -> -0.032 mag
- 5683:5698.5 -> -0.024 mag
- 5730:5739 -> -0.091 mag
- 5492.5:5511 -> 0.046 mag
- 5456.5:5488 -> 0.031 mag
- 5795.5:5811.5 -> -0.083 mag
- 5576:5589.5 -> -0.047 mag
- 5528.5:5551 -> -0.025 mag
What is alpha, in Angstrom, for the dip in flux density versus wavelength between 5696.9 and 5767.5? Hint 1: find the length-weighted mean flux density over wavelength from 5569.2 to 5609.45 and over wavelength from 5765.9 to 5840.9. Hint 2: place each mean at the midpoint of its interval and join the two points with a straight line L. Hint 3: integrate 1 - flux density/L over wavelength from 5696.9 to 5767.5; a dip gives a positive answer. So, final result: 0.3 Angstrom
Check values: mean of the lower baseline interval 17.5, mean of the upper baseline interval 17.4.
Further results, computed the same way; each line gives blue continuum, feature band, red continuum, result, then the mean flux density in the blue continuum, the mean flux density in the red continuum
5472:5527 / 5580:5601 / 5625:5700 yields -0.7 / 16.4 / 17.2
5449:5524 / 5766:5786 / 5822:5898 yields -1.2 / 16.6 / 16.3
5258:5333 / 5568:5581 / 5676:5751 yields -0.4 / 16.7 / 17.3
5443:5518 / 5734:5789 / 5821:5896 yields -4.1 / 16.6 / 16.4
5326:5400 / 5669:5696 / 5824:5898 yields -1.0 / 17.4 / 16.2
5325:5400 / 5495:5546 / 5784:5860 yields 1.5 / 17.4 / 17.3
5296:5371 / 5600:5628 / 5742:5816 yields 0.6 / 17.5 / 17.6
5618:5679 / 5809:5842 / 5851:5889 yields -2.1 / 17.1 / 16.2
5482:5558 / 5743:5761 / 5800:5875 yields -0.8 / 16.8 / 17.2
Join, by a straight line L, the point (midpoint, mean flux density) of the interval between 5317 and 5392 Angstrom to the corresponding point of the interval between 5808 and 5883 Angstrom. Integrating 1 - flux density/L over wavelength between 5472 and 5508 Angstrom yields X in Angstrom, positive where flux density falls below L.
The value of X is 2.2 Angstrom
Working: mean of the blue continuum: 17.4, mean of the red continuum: 17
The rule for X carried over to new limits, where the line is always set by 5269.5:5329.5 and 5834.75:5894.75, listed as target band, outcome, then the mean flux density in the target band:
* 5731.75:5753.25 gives -1.9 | 17.8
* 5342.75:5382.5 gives -2.5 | 17.9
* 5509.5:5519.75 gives 0.0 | 16.6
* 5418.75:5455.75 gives -0.9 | 17.2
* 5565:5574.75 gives -0.6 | 17.7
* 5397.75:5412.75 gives 1.1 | 15.6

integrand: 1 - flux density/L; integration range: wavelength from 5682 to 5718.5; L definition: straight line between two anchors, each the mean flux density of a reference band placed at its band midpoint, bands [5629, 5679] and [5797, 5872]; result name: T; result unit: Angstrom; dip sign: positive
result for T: 0.2 Angstrom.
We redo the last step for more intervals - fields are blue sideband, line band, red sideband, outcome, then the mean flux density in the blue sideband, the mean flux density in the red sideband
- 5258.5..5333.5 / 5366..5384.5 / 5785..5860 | -1.29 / 16.7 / 17.3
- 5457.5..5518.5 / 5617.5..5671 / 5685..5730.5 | -0.84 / 16.5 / 17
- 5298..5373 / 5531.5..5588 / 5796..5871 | -0.01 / 17.5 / 17.2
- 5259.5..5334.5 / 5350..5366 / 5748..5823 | -1.50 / 16.7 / 17.5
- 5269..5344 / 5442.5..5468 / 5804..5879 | -0.25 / 16.9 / 17.1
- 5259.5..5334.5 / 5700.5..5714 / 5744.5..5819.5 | 0.45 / 16.7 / 17.5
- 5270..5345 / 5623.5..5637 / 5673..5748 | 0.03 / 16.9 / 17.4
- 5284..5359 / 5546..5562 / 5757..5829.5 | 0.23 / 17.3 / 17.4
